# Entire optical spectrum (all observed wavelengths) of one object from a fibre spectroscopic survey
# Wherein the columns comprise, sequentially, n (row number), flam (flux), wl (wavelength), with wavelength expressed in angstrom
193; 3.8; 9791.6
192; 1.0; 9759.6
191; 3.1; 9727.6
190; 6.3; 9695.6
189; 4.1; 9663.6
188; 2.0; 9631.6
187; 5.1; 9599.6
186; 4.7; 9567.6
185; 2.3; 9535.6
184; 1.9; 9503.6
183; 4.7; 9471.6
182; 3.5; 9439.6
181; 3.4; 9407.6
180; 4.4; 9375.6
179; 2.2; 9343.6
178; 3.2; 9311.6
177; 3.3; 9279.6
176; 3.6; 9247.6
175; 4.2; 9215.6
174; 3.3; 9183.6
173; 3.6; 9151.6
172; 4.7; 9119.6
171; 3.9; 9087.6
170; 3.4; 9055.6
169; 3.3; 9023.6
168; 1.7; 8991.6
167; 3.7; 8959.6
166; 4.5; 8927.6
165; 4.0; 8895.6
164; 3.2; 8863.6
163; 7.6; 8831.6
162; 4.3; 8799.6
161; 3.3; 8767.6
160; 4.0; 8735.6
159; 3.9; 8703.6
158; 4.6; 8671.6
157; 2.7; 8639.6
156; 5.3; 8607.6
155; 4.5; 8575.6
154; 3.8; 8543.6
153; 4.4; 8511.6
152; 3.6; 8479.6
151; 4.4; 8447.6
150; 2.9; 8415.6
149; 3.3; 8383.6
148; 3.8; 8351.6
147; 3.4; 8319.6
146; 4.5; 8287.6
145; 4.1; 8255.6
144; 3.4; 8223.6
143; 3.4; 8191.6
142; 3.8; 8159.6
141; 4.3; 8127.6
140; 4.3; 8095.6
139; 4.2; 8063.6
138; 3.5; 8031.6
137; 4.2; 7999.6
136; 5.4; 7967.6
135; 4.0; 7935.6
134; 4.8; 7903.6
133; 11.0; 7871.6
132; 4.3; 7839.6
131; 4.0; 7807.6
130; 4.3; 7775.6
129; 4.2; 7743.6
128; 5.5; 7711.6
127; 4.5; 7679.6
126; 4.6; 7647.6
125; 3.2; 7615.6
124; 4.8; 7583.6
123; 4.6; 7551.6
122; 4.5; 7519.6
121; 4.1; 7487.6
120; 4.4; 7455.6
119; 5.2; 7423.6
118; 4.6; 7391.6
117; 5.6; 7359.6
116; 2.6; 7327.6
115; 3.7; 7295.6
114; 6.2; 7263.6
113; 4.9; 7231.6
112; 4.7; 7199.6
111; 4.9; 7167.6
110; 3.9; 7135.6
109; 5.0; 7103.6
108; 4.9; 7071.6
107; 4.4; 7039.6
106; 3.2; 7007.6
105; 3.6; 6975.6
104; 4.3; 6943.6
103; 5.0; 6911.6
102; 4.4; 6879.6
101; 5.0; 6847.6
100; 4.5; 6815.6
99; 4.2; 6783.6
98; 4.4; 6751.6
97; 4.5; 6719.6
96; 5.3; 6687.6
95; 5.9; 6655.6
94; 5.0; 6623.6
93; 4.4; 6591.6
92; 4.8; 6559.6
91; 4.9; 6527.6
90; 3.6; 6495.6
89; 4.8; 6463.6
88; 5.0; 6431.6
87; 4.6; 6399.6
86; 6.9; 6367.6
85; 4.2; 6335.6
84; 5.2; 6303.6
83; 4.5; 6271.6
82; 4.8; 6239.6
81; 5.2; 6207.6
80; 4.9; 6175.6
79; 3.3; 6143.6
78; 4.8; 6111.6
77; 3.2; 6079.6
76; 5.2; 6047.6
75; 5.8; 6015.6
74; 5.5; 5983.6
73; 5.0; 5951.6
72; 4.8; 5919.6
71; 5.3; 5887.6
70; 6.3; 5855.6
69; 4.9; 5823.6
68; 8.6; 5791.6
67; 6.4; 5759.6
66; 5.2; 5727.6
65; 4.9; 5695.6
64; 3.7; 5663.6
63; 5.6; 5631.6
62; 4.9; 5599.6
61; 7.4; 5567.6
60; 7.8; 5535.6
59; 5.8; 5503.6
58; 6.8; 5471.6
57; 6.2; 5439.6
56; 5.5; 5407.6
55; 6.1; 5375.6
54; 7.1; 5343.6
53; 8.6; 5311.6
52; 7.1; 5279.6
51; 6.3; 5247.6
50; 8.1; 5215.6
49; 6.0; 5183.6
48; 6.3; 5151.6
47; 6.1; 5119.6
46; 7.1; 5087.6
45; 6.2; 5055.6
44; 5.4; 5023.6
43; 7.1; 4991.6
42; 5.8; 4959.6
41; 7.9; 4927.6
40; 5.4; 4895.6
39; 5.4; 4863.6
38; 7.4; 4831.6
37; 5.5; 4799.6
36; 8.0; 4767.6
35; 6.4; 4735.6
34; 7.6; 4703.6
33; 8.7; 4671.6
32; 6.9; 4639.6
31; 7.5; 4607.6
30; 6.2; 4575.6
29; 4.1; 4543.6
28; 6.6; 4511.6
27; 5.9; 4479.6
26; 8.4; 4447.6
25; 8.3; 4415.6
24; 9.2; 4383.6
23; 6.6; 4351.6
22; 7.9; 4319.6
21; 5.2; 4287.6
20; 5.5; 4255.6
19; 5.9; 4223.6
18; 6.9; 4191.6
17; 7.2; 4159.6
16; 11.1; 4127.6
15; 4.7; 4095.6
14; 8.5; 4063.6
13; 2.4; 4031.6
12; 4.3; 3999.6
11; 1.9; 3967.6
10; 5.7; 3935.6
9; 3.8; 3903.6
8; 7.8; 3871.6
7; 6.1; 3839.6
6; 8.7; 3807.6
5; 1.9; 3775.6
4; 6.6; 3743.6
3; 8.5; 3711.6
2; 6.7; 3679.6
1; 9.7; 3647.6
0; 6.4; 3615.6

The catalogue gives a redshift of 0.574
